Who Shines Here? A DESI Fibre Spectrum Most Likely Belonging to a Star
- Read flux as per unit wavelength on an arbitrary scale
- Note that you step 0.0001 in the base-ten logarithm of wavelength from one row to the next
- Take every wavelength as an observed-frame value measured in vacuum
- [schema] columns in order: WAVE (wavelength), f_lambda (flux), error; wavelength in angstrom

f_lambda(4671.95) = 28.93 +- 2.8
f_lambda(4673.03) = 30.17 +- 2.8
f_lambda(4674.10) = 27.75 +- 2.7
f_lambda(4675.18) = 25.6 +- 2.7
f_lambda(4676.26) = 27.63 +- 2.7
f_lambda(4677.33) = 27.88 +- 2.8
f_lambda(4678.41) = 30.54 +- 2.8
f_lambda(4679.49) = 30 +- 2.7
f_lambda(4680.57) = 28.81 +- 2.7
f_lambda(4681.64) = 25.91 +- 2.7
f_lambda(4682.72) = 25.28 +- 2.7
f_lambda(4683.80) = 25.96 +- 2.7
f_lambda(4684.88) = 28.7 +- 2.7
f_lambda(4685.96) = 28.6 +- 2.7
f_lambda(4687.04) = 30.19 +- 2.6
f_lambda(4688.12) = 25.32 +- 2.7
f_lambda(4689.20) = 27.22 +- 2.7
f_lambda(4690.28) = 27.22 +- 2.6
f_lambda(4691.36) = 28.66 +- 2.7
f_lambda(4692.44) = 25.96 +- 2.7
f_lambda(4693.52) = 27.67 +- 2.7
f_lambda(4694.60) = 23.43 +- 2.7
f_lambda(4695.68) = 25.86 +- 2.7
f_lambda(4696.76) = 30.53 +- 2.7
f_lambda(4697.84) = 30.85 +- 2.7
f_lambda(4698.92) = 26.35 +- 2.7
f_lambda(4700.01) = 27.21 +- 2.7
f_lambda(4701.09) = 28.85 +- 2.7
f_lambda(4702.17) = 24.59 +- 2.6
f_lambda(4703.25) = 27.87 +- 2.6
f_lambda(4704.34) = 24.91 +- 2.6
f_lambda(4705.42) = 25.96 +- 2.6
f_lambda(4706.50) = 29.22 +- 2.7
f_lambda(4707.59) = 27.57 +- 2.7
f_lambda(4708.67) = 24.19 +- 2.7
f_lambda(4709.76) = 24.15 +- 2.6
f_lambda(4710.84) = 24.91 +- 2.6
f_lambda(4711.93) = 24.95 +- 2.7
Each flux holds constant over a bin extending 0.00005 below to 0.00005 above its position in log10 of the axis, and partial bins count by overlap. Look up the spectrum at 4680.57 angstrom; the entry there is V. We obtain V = 28.81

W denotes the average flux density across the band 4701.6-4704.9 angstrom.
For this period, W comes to 25.8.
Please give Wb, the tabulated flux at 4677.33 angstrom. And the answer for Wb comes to 27.88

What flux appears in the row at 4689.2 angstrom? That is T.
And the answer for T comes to 27.22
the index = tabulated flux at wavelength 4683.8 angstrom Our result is 25.96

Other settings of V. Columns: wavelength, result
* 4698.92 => 26.35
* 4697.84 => 30.85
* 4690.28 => 27.22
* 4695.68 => 25.86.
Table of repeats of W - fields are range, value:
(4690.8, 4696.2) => 26.3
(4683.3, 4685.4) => 27.3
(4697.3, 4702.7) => 27.6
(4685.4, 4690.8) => 27.7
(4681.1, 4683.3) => 25.7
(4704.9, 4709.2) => 26.8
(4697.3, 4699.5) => 28.5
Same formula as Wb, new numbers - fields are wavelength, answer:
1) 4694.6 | 23.43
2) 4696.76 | 30.53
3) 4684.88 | 28.7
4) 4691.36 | 28.66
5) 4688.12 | 25.32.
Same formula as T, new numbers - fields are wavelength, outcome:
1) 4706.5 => 29.22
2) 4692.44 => 25.96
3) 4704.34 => 24.91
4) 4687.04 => 30.19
